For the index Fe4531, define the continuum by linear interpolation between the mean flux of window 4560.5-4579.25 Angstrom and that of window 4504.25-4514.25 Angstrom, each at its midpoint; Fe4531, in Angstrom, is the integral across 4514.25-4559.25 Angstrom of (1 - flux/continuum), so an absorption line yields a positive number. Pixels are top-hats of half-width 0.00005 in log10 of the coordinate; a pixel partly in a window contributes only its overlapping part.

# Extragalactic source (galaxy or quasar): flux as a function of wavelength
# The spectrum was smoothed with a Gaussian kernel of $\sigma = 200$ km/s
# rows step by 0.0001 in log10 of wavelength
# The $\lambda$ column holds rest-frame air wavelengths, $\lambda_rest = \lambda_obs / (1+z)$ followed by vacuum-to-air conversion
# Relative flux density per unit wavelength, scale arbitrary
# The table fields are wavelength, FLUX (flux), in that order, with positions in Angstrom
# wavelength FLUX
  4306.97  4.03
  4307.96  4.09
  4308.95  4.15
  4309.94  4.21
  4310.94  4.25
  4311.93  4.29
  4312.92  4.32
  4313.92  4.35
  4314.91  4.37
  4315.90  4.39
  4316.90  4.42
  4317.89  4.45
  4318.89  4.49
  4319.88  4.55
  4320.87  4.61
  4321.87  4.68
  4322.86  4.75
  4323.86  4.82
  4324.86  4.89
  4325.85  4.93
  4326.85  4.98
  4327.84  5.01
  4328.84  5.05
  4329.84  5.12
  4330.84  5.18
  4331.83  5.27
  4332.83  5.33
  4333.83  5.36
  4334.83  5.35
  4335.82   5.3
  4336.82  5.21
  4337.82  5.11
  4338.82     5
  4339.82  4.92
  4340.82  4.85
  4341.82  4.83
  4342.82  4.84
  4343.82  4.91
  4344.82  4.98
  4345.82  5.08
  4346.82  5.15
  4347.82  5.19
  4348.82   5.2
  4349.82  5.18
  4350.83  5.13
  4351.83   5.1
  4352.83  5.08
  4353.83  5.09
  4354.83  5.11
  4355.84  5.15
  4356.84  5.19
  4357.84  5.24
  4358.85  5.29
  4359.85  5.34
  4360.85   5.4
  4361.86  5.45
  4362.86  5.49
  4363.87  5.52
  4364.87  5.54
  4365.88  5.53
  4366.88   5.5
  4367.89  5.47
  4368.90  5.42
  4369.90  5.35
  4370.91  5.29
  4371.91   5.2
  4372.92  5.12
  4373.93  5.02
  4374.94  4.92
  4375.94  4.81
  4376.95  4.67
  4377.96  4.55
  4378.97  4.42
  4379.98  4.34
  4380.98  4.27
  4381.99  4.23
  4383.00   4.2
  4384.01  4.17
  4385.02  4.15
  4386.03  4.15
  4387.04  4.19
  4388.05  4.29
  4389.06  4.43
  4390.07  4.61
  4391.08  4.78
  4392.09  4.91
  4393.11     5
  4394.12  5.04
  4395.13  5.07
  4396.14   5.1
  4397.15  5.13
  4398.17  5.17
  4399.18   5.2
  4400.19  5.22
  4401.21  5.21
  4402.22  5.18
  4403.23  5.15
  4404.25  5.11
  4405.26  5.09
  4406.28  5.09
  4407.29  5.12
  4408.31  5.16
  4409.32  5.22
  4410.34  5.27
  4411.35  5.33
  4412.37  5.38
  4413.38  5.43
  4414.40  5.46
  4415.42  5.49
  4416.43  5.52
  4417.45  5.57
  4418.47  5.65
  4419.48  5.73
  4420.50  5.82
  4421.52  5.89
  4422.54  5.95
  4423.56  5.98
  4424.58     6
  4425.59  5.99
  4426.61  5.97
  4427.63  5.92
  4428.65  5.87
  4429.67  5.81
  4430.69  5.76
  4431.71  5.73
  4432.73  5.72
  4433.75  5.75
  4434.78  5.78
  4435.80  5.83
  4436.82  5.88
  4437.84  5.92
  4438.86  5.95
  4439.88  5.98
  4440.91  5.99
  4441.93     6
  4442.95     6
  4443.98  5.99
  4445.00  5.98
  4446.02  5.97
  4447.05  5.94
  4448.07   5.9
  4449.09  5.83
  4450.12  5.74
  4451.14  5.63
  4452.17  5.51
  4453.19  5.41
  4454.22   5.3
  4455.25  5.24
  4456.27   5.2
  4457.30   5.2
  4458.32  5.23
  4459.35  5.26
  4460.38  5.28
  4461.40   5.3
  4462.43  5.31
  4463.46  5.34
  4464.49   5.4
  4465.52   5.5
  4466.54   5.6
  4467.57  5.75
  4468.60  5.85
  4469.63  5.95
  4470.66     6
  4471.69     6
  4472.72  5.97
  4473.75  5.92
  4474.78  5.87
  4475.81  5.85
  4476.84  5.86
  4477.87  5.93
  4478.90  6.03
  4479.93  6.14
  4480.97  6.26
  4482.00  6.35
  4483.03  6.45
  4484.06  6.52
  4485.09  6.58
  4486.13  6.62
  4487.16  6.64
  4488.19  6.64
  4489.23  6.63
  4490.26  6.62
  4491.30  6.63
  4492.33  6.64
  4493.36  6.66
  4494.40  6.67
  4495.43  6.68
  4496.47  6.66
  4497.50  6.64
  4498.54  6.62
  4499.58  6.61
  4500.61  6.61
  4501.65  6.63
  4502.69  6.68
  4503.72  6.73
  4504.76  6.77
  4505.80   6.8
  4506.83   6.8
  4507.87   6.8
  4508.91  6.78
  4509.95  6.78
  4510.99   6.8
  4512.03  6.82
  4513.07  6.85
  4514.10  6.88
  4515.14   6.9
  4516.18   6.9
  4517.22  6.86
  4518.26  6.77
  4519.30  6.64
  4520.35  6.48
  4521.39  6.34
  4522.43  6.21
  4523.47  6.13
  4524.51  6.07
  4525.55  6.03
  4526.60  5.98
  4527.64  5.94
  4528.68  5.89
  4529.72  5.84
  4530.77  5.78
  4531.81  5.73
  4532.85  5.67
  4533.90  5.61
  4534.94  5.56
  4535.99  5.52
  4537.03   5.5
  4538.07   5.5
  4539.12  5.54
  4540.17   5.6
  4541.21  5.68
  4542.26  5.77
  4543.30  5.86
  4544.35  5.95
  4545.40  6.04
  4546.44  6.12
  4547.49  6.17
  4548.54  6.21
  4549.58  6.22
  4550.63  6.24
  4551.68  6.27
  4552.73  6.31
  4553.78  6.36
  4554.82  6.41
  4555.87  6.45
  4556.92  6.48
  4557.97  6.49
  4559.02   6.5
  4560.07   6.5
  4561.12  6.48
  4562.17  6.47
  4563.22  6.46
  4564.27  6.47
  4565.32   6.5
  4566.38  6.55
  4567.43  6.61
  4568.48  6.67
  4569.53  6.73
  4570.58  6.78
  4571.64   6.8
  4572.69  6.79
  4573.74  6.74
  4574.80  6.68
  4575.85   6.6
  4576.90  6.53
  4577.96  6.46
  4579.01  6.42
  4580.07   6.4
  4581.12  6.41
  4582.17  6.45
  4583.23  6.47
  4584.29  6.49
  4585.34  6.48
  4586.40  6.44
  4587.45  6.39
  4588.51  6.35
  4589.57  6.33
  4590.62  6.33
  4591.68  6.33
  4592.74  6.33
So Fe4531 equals 4.1 Angstrom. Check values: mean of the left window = 6.81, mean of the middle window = 6.11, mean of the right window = 6.6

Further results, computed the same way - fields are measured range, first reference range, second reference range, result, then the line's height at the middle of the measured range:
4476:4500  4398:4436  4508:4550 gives -2.2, 5.93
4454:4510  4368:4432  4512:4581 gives -3.6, 5.78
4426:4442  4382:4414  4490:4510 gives -0.9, 5.54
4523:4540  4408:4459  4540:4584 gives 1.3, 6.23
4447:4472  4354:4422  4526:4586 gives 0.2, 5.57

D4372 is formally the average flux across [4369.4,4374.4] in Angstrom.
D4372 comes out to 5.2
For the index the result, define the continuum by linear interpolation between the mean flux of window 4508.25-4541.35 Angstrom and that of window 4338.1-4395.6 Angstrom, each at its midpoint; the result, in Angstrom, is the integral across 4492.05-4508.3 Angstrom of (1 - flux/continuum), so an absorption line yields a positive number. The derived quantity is -1.9 Angstrom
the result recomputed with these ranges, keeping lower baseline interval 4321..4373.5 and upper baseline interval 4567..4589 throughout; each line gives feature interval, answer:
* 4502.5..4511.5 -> -1.0 Angstrom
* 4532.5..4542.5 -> 1.1 Angstrom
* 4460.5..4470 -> 0.5 Angstrom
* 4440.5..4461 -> 0.6 Angstrom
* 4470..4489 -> -0.8 Angstrom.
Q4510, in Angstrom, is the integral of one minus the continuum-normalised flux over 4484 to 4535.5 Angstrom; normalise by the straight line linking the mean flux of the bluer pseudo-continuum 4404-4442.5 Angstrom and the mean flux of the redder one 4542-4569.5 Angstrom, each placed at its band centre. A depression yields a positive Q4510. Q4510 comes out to -3.2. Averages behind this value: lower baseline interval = 5.67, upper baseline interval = 6.34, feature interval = 6.48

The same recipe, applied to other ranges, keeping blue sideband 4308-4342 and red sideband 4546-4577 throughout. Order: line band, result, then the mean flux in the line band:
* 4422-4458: -1.15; 5.79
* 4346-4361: -0.59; 5.18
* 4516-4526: -0.38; 6.43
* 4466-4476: -0.07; 5.88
